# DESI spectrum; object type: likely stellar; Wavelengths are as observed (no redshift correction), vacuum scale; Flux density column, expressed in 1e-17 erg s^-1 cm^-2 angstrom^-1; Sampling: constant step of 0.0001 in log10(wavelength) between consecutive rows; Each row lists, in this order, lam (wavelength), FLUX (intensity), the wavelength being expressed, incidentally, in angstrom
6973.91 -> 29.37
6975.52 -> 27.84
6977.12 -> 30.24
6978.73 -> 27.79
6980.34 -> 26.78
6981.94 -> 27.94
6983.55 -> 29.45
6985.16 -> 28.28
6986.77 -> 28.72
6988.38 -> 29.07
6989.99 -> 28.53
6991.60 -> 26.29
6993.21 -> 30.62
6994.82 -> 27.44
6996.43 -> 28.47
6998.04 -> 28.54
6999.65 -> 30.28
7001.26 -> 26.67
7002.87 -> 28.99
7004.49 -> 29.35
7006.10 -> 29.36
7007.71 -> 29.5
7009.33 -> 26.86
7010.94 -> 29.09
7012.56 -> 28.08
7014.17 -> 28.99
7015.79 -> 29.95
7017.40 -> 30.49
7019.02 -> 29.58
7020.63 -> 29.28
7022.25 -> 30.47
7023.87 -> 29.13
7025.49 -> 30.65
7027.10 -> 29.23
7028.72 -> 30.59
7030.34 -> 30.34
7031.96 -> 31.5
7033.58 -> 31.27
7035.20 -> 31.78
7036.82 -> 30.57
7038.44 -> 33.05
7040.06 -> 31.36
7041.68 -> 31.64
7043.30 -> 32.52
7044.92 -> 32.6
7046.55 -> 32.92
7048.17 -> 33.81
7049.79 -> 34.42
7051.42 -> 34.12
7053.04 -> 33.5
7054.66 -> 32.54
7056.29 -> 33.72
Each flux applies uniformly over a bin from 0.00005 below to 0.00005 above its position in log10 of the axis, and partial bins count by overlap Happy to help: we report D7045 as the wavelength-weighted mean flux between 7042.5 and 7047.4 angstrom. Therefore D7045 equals 32.7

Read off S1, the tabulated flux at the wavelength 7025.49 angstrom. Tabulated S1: 30.65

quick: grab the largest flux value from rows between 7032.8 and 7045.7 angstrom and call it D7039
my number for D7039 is 33.05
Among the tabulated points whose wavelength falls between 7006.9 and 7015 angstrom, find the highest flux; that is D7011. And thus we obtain 29.5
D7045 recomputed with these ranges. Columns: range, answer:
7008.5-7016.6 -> 28.6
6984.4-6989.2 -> 28.7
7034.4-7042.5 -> 31.7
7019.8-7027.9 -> 29.8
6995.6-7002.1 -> 28.5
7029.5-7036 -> 31.2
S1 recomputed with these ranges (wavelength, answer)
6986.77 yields 28.72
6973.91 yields 29.37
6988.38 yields 29.07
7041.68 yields 31.64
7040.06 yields 31.36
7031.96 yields 31.5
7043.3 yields 32.52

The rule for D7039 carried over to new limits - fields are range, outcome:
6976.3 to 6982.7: 30.24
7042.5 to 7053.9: 34.42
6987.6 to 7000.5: 30.62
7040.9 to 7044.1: 32.52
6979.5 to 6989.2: 29.45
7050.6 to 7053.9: 34.12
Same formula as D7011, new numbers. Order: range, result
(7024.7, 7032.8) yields 31.5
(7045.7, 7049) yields 33.81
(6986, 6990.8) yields 29.07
